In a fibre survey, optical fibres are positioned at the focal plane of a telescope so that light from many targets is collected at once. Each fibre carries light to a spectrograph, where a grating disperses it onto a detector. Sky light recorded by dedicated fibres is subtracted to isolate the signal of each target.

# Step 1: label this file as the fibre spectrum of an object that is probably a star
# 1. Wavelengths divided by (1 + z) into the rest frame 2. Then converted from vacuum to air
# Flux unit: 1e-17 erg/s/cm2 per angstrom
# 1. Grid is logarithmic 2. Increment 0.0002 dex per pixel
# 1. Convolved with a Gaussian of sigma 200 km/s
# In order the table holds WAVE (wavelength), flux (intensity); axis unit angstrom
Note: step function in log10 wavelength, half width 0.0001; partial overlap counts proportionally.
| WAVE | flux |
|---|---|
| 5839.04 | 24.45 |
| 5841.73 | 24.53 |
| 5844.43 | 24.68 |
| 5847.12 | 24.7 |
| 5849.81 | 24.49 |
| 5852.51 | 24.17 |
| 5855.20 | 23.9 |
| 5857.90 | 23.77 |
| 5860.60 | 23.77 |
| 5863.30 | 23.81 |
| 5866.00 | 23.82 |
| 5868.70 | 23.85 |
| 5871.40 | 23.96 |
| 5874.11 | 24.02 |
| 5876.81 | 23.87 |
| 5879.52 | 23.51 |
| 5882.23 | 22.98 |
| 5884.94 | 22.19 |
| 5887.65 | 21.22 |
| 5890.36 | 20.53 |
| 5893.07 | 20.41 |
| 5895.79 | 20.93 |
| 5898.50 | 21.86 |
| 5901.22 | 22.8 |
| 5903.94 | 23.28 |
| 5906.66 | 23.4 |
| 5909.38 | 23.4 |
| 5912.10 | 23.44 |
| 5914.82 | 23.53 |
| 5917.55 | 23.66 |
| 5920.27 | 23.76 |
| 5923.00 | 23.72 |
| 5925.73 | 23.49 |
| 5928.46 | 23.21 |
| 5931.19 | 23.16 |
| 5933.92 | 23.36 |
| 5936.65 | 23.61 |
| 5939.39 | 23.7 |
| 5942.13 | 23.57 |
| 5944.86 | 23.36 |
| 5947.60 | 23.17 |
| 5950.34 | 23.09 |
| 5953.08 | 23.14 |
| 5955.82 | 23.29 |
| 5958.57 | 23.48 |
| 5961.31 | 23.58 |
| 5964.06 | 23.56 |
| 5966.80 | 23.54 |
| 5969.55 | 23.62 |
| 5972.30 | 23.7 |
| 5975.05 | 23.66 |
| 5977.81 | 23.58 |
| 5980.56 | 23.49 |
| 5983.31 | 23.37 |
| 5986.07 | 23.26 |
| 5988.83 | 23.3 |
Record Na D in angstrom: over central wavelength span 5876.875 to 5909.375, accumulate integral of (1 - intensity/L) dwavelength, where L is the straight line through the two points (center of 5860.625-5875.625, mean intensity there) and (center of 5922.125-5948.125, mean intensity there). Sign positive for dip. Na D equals 2.0 angstrom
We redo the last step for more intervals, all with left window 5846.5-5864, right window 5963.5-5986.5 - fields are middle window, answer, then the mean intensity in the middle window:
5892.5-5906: 1.0 angstrom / 22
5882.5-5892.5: 1.0 angstrom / 21.4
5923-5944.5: 0.2 angstrom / 23.5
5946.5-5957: 0.2 angstrom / 23.2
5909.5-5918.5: 0.1 angstrom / 23.5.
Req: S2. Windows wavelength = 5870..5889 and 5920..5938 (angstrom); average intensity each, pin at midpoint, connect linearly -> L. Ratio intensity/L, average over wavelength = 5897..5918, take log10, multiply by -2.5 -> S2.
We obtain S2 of 0.01 mag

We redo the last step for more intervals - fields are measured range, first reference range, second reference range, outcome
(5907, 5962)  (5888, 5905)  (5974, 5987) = -0.048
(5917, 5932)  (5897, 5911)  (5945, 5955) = -0.022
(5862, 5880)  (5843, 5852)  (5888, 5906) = -0.031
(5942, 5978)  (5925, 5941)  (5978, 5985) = 0.000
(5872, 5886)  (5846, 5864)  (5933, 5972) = 0.026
